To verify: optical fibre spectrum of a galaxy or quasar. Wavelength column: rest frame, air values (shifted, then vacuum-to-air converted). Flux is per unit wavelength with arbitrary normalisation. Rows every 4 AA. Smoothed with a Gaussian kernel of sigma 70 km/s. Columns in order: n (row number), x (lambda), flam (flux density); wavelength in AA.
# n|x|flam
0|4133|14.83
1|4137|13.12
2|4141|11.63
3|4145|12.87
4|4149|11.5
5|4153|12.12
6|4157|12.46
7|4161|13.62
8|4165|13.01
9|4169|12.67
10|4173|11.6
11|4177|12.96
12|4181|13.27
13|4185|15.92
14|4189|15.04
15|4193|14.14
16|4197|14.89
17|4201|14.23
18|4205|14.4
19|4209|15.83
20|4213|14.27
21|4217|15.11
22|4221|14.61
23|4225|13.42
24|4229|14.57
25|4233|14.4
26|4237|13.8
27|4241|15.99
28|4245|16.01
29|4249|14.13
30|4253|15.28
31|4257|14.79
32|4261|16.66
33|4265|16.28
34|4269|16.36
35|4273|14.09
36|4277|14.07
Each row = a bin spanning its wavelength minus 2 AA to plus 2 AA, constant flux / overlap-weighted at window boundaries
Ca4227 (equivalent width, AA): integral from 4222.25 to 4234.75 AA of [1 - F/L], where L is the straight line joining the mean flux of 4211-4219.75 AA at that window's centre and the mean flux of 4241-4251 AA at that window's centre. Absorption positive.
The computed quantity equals 0.65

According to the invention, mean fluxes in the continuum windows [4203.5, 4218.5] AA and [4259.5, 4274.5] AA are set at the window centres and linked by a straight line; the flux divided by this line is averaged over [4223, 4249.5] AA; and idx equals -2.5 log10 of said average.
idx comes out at 0.05 mag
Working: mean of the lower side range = 14.9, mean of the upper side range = 15.9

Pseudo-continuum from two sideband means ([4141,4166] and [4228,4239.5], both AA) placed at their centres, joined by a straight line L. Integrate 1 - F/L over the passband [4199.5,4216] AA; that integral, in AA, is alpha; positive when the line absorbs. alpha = -1.2 AA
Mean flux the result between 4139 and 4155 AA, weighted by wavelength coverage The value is 12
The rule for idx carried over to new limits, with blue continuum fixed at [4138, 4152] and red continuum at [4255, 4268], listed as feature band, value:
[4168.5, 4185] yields 0.011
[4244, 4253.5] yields 0.035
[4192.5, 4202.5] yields -0.050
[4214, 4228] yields 0.016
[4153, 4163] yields -0.029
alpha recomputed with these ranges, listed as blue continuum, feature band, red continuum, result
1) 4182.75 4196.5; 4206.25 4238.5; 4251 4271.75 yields 1.78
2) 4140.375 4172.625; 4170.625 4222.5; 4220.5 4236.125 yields -3.39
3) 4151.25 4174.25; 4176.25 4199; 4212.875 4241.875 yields -1.90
